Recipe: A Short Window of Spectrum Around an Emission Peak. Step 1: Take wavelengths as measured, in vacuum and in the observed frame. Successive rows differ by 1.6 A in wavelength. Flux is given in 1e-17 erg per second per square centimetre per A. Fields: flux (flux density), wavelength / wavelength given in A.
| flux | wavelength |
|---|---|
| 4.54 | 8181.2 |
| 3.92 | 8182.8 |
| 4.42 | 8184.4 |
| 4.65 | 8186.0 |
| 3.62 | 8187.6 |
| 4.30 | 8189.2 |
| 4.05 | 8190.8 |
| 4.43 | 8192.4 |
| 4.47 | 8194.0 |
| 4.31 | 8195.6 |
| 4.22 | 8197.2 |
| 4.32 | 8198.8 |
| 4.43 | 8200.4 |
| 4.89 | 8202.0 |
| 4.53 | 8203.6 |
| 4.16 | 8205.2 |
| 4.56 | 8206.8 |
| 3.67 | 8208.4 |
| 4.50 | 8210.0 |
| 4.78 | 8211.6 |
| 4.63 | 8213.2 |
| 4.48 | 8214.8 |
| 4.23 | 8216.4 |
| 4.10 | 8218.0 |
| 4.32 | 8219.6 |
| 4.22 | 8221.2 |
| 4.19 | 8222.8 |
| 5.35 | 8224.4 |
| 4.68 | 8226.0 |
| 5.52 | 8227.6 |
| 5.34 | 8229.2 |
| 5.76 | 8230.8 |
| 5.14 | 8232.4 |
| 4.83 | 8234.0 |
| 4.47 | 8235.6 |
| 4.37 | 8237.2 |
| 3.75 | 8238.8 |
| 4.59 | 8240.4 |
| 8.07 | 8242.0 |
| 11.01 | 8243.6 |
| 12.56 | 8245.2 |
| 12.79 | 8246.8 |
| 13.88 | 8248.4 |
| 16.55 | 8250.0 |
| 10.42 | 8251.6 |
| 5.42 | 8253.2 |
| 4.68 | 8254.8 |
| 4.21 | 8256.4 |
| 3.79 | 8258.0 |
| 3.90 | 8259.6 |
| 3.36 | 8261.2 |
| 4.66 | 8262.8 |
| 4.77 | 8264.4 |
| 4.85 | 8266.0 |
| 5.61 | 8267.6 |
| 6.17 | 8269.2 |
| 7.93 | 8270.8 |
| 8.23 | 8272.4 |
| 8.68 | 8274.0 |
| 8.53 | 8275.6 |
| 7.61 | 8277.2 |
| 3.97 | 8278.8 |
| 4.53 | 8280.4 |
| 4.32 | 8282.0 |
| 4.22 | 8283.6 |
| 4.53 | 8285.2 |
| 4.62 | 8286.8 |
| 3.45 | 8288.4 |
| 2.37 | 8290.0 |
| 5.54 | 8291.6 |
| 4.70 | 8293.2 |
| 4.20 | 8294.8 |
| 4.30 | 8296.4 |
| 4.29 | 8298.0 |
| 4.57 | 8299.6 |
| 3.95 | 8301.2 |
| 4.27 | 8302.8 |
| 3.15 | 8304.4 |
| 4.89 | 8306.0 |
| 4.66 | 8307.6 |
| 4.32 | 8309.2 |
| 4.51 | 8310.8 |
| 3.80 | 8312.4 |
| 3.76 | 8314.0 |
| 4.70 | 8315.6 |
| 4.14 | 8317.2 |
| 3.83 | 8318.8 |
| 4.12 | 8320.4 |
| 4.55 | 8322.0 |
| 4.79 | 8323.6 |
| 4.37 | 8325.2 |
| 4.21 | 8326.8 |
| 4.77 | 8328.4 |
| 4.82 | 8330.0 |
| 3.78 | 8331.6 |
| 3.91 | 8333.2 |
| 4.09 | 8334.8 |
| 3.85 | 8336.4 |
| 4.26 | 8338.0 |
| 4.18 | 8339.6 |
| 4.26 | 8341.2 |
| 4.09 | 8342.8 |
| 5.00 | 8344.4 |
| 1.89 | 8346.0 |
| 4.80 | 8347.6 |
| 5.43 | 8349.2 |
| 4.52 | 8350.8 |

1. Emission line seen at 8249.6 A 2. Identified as Halpha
